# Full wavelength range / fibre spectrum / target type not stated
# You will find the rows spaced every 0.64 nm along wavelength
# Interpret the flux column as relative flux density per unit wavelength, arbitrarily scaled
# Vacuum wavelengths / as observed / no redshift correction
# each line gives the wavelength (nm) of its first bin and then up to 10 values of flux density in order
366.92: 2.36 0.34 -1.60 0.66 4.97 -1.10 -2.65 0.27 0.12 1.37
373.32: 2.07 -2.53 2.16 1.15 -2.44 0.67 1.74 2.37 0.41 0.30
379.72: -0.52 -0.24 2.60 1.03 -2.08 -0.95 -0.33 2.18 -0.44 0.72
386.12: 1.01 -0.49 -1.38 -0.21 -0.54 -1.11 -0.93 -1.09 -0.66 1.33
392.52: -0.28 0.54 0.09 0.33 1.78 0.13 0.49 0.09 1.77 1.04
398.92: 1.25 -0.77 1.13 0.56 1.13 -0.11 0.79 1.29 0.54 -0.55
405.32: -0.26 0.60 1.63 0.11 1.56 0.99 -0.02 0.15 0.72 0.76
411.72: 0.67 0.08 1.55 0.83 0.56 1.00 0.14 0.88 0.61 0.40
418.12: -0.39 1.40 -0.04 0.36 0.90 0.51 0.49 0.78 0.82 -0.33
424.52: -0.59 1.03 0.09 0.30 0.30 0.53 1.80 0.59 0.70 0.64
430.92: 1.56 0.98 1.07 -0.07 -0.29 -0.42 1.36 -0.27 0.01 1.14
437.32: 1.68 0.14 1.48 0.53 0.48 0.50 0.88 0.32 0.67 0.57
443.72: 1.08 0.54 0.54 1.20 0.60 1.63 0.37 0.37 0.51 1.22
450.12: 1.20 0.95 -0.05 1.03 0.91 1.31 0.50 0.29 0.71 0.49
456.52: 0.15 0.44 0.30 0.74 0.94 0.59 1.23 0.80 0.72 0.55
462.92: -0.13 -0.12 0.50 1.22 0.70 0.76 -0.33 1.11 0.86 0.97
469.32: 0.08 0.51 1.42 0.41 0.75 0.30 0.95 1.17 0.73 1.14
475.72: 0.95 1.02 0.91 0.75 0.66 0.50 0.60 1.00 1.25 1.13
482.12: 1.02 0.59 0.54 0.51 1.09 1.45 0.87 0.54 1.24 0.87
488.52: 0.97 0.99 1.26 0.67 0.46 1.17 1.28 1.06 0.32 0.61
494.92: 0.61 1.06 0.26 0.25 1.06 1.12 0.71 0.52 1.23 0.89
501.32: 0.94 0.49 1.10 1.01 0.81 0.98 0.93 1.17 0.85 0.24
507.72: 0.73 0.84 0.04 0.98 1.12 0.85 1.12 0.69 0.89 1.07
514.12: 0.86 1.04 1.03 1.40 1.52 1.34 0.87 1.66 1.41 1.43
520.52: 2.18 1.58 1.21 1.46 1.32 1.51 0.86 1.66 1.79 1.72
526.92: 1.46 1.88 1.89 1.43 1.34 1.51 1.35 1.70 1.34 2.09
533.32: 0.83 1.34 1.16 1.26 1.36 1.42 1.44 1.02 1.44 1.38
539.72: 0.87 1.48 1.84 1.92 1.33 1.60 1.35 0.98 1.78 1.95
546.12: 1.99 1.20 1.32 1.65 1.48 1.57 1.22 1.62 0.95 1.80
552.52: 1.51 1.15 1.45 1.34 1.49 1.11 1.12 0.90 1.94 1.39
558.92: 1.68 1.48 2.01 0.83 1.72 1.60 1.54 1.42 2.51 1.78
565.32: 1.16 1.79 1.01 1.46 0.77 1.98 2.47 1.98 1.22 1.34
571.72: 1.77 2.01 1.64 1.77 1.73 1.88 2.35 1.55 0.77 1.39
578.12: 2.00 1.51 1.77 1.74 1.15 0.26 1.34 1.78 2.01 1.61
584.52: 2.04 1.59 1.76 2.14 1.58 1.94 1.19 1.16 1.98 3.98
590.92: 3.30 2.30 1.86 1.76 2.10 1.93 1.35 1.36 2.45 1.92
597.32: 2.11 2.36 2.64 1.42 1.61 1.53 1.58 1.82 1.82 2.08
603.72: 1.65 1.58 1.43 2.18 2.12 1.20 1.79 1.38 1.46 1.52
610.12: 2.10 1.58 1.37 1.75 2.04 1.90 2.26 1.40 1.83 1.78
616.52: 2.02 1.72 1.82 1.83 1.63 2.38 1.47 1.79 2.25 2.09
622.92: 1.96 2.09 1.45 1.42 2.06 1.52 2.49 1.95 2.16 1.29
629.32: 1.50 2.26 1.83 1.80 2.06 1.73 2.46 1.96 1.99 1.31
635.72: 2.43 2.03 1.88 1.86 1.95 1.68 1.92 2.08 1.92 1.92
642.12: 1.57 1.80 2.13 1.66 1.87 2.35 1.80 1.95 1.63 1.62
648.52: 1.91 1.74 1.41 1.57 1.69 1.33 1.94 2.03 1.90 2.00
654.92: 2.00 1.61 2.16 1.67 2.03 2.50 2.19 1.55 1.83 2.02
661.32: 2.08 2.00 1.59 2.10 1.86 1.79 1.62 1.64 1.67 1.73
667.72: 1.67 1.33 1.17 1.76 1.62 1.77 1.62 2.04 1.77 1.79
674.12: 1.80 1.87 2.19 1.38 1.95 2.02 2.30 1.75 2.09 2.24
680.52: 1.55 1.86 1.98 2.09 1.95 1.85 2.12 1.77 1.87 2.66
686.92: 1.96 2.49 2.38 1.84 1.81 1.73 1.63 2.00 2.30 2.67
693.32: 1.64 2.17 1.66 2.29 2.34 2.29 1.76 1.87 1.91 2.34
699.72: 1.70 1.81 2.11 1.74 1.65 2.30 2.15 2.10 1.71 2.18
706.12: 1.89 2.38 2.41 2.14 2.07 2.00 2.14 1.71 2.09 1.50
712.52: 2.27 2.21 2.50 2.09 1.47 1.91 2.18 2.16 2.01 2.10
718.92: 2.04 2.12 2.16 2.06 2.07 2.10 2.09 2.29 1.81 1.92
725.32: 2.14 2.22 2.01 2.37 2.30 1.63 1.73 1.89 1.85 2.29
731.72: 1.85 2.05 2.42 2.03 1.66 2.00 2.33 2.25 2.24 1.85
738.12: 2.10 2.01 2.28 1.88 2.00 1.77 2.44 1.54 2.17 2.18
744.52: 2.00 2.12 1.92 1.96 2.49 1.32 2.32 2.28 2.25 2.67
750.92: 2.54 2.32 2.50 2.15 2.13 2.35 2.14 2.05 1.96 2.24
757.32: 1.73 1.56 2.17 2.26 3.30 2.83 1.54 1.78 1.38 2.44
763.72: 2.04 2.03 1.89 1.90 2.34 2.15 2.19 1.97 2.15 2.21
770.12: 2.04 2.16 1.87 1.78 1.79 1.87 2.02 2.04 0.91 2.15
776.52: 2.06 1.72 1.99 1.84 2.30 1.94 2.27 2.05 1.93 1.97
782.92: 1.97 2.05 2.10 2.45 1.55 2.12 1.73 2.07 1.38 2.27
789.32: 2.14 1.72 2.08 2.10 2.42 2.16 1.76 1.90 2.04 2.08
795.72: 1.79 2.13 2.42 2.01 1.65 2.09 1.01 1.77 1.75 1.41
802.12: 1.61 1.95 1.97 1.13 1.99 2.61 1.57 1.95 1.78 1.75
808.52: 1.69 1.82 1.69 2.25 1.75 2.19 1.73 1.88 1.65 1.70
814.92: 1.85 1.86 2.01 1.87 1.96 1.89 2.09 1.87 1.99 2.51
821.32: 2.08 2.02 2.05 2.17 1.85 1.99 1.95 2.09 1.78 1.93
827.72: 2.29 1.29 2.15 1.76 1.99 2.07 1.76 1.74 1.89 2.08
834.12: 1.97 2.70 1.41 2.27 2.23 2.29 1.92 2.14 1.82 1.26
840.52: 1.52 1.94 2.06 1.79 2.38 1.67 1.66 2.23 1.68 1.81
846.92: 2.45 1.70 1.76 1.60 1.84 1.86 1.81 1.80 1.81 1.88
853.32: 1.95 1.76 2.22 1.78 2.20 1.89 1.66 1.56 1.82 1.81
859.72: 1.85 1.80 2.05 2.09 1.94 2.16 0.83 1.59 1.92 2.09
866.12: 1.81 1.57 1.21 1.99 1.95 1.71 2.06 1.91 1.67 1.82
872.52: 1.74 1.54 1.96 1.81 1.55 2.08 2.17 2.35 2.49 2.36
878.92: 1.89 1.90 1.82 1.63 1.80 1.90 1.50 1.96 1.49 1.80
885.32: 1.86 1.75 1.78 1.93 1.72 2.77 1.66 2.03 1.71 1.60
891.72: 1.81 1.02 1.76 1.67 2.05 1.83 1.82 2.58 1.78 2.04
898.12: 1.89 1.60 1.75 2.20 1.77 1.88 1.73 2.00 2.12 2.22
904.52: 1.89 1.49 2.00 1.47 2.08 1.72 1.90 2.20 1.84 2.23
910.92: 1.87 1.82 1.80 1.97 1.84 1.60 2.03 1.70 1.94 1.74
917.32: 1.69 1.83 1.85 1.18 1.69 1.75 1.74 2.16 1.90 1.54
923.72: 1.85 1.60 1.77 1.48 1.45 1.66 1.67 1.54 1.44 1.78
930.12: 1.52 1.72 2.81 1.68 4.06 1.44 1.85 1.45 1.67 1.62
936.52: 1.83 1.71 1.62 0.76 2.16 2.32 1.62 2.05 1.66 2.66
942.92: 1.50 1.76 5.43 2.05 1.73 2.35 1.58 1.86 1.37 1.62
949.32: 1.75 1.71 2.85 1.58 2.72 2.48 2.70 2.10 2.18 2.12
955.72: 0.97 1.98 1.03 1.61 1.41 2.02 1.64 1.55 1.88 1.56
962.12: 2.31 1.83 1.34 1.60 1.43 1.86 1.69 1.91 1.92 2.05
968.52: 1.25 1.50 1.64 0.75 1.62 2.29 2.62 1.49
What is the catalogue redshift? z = 0.29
